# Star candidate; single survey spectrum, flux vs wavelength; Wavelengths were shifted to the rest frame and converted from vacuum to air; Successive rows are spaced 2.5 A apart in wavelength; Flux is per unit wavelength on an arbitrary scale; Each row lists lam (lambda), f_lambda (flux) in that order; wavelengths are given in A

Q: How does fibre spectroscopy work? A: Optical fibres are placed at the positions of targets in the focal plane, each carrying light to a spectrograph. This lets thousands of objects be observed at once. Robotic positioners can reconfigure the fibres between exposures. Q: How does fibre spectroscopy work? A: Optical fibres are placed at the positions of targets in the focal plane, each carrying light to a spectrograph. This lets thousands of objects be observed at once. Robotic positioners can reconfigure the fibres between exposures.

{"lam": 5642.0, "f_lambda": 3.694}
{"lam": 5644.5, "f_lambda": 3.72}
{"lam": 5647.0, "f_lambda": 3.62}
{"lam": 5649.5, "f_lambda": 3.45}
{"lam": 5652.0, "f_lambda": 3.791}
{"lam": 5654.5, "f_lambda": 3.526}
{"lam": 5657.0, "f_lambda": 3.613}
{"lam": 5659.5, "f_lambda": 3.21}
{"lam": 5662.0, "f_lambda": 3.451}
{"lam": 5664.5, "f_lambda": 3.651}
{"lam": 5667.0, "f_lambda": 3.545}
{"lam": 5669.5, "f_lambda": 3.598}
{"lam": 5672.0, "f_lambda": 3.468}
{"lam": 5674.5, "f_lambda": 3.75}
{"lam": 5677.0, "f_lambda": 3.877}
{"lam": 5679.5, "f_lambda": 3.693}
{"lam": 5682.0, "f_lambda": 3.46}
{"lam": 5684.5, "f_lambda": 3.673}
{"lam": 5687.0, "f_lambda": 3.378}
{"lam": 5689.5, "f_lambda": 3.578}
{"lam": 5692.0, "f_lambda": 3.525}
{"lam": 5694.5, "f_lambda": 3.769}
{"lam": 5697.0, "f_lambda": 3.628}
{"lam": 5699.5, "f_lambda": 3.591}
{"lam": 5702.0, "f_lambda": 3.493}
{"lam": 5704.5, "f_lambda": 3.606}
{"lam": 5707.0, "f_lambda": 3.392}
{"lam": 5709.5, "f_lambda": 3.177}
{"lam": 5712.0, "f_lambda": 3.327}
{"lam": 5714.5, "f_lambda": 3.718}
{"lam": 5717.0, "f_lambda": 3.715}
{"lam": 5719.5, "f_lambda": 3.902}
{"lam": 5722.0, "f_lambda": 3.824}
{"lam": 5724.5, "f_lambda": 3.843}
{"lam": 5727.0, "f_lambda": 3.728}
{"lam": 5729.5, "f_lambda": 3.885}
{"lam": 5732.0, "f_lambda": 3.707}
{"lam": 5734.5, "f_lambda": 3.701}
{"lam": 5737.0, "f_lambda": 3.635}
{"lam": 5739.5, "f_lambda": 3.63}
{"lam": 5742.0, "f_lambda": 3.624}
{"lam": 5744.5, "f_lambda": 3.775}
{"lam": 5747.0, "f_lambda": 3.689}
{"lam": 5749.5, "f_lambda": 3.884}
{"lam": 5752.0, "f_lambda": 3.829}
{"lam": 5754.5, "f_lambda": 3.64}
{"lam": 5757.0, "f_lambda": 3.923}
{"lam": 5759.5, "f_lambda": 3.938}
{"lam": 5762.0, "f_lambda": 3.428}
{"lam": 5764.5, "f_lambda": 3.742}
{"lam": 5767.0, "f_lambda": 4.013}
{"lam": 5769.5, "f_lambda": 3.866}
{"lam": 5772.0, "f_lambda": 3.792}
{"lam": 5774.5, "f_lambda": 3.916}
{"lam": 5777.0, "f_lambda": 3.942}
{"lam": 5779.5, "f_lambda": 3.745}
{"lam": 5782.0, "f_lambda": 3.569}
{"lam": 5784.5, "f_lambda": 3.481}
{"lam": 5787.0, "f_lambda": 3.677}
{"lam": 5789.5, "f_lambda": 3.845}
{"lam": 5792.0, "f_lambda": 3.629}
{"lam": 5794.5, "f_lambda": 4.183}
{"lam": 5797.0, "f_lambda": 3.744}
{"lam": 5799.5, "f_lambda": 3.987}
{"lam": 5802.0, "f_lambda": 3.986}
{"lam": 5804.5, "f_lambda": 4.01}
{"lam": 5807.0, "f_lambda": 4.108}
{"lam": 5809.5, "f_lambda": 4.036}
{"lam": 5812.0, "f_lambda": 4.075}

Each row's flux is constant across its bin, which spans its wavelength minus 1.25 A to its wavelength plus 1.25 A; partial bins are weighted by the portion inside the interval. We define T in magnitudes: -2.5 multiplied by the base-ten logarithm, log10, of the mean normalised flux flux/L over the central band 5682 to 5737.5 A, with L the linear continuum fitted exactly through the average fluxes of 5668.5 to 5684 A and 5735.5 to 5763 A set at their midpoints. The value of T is 0.02 mag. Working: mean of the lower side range 3.64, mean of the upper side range 3.73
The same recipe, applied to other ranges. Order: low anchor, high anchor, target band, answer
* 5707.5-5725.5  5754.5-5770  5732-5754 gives 0.004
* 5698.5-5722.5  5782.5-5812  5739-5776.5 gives -0.014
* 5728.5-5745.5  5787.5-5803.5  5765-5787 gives 0.012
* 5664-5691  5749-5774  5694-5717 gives 0.044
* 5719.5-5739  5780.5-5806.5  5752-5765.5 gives 0.013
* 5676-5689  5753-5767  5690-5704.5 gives 0.011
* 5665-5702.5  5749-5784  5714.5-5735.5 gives -0.025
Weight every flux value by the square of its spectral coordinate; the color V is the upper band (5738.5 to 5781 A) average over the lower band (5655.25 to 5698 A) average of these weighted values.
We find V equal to 1.1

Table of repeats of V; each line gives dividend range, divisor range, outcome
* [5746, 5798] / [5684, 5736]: 1.07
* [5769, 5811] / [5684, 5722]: 1.11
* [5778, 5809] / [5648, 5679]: 1.12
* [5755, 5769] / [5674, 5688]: 1.08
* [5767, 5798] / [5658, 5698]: 1.10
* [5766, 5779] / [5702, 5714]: 1.17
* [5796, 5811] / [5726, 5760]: 1.08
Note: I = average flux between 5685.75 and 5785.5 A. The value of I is 3.69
